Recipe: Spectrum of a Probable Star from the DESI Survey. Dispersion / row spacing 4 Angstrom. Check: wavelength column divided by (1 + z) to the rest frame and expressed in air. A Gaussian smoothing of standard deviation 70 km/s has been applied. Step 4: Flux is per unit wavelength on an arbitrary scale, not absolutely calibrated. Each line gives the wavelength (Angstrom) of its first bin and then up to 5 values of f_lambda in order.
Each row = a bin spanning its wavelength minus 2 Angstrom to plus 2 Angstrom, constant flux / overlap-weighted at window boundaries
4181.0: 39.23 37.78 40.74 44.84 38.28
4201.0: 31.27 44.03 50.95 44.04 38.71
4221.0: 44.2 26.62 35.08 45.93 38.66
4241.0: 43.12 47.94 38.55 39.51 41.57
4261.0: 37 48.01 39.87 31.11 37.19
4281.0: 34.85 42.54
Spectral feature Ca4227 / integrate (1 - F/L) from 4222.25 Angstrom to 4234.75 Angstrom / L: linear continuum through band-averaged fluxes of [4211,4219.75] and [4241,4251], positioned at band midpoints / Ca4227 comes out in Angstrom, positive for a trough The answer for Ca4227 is 1.82 Angstrom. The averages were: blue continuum 41.6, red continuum 43.2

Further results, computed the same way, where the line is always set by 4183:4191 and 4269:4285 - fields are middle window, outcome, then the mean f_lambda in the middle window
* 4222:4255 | -1.90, 39.6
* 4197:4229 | -1.01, 39.6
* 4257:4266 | -1.24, 41.7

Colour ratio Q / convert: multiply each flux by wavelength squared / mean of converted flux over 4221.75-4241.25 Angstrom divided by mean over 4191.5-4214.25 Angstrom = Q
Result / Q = 0.91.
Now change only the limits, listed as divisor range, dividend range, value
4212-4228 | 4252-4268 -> 1.12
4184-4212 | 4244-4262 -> 1.01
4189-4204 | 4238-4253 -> 1.12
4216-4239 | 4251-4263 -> 1.05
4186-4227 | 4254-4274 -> 1.02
